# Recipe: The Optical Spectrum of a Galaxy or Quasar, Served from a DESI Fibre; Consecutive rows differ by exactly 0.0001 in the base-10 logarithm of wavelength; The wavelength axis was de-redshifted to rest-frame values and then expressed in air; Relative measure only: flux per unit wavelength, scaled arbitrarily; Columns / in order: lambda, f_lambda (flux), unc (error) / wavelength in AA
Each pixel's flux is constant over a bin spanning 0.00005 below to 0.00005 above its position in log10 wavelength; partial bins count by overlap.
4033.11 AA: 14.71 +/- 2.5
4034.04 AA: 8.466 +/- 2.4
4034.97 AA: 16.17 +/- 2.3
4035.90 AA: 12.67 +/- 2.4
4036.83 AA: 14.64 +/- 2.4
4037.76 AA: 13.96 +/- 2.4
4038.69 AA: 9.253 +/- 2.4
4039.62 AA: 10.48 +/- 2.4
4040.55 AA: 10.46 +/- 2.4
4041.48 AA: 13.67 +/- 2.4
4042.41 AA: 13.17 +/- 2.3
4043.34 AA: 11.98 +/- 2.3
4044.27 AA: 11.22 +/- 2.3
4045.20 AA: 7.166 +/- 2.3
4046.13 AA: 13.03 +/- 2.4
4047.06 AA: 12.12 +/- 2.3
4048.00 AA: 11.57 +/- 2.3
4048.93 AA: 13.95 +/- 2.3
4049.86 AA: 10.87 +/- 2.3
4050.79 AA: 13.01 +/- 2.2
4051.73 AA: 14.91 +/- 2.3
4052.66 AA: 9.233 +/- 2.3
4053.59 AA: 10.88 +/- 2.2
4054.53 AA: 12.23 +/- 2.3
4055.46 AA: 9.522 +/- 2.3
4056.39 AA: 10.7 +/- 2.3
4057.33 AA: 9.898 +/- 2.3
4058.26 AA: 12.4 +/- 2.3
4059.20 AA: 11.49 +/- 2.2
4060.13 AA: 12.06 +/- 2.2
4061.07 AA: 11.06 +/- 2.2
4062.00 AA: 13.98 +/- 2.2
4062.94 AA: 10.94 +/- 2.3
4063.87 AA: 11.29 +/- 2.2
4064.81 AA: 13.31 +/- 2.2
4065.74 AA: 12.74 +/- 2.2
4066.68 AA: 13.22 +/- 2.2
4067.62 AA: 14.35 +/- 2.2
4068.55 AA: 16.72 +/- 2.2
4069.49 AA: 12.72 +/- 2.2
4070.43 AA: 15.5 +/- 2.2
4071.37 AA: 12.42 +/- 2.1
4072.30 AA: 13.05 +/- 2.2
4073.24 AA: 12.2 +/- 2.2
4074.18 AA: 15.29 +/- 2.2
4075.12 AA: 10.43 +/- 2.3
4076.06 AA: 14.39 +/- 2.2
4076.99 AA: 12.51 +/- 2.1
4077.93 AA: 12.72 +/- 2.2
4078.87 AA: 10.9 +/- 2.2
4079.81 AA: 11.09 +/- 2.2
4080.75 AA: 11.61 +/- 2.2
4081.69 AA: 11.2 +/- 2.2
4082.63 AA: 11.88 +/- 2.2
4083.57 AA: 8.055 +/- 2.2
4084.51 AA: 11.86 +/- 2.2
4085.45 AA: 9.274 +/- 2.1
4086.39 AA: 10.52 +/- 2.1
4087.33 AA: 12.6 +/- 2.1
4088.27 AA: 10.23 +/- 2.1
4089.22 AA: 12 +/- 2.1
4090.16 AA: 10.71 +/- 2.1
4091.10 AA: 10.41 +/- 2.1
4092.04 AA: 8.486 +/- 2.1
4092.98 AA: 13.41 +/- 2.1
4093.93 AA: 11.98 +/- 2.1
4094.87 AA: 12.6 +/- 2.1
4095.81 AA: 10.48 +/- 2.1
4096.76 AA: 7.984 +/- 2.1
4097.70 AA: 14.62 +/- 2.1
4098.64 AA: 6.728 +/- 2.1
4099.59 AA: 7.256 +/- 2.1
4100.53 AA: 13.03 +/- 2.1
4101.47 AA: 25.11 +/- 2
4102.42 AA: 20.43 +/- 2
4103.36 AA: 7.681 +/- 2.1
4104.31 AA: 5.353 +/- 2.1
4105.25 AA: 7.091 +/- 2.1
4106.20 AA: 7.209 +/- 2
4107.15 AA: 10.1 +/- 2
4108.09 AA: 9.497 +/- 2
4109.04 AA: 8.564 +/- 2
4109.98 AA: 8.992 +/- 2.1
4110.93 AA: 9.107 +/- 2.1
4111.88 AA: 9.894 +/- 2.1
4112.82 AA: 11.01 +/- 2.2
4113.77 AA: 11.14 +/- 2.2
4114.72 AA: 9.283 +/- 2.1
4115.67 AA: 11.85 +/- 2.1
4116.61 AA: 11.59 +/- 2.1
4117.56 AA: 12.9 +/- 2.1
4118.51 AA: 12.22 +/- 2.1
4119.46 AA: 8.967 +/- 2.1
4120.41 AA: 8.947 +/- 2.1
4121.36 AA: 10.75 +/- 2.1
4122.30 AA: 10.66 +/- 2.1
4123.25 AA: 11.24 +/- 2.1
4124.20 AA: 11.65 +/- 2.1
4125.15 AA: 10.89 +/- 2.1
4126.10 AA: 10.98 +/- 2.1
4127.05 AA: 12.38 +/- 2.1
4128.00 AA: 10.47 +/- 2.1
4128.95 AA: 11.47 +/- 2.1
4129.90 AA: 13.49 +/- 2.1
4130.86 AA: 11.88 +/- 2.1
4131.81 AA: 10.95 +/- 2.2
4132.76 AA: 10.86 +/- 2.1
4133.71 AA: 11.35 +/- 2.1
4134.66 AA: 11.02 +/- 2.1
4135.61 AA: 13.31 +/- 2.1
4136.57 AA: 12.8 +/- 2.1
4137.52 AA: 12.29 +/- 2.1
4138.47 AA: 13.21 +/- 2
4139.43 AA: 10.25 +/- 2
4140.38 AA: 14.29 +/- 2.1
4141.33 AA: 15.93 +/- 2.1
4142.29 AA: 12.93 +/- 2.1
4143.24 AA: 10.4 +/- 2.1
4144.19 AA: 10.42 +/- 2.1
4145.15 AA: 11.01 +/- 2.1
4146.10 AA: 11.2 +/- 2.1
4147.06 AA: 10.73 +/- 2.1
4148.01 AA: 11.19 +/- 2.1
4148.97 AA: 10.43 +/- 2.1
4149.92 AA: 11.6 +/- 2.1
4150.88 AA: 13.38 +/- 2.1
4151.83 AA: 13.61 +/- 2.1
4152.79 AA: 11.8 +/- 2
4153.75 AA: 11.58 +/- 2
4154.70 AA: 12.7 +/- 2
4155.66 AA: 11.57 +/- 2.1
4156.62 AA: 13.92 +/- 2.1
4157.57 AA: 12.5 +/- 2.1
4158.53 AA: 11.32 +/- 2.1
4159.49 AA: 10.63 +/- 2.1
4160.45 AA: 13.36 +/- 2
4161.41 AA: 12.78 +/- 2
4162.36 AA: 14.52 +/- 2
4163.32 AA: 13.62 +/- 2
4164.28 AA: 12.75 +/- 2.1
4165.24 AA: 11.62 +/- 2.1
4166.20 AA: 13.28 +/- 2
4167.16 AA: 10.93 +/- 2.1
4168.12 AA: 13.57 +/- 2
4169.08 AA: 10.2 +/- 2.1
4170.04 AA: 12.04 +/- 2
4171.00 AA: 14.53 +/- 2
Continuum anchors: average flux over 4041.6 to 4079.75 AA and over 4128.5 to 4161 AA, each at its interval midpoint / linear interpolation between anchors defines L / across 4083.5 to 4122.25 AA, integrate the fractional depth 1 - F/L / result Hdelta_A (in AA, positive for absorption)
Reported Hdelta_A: 4.48 AA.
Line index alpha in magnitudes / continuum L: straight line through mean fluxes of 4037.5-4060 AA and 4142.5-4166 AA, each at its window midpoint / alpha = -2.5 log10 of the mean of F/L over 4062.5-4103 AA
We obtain -0.05 mag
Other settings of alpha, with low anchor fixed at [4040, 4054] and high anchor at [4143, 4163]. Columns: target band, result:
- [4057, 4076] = -0.08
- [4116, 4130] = 0.07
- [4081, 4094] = 0.10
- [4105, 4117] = 0.23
